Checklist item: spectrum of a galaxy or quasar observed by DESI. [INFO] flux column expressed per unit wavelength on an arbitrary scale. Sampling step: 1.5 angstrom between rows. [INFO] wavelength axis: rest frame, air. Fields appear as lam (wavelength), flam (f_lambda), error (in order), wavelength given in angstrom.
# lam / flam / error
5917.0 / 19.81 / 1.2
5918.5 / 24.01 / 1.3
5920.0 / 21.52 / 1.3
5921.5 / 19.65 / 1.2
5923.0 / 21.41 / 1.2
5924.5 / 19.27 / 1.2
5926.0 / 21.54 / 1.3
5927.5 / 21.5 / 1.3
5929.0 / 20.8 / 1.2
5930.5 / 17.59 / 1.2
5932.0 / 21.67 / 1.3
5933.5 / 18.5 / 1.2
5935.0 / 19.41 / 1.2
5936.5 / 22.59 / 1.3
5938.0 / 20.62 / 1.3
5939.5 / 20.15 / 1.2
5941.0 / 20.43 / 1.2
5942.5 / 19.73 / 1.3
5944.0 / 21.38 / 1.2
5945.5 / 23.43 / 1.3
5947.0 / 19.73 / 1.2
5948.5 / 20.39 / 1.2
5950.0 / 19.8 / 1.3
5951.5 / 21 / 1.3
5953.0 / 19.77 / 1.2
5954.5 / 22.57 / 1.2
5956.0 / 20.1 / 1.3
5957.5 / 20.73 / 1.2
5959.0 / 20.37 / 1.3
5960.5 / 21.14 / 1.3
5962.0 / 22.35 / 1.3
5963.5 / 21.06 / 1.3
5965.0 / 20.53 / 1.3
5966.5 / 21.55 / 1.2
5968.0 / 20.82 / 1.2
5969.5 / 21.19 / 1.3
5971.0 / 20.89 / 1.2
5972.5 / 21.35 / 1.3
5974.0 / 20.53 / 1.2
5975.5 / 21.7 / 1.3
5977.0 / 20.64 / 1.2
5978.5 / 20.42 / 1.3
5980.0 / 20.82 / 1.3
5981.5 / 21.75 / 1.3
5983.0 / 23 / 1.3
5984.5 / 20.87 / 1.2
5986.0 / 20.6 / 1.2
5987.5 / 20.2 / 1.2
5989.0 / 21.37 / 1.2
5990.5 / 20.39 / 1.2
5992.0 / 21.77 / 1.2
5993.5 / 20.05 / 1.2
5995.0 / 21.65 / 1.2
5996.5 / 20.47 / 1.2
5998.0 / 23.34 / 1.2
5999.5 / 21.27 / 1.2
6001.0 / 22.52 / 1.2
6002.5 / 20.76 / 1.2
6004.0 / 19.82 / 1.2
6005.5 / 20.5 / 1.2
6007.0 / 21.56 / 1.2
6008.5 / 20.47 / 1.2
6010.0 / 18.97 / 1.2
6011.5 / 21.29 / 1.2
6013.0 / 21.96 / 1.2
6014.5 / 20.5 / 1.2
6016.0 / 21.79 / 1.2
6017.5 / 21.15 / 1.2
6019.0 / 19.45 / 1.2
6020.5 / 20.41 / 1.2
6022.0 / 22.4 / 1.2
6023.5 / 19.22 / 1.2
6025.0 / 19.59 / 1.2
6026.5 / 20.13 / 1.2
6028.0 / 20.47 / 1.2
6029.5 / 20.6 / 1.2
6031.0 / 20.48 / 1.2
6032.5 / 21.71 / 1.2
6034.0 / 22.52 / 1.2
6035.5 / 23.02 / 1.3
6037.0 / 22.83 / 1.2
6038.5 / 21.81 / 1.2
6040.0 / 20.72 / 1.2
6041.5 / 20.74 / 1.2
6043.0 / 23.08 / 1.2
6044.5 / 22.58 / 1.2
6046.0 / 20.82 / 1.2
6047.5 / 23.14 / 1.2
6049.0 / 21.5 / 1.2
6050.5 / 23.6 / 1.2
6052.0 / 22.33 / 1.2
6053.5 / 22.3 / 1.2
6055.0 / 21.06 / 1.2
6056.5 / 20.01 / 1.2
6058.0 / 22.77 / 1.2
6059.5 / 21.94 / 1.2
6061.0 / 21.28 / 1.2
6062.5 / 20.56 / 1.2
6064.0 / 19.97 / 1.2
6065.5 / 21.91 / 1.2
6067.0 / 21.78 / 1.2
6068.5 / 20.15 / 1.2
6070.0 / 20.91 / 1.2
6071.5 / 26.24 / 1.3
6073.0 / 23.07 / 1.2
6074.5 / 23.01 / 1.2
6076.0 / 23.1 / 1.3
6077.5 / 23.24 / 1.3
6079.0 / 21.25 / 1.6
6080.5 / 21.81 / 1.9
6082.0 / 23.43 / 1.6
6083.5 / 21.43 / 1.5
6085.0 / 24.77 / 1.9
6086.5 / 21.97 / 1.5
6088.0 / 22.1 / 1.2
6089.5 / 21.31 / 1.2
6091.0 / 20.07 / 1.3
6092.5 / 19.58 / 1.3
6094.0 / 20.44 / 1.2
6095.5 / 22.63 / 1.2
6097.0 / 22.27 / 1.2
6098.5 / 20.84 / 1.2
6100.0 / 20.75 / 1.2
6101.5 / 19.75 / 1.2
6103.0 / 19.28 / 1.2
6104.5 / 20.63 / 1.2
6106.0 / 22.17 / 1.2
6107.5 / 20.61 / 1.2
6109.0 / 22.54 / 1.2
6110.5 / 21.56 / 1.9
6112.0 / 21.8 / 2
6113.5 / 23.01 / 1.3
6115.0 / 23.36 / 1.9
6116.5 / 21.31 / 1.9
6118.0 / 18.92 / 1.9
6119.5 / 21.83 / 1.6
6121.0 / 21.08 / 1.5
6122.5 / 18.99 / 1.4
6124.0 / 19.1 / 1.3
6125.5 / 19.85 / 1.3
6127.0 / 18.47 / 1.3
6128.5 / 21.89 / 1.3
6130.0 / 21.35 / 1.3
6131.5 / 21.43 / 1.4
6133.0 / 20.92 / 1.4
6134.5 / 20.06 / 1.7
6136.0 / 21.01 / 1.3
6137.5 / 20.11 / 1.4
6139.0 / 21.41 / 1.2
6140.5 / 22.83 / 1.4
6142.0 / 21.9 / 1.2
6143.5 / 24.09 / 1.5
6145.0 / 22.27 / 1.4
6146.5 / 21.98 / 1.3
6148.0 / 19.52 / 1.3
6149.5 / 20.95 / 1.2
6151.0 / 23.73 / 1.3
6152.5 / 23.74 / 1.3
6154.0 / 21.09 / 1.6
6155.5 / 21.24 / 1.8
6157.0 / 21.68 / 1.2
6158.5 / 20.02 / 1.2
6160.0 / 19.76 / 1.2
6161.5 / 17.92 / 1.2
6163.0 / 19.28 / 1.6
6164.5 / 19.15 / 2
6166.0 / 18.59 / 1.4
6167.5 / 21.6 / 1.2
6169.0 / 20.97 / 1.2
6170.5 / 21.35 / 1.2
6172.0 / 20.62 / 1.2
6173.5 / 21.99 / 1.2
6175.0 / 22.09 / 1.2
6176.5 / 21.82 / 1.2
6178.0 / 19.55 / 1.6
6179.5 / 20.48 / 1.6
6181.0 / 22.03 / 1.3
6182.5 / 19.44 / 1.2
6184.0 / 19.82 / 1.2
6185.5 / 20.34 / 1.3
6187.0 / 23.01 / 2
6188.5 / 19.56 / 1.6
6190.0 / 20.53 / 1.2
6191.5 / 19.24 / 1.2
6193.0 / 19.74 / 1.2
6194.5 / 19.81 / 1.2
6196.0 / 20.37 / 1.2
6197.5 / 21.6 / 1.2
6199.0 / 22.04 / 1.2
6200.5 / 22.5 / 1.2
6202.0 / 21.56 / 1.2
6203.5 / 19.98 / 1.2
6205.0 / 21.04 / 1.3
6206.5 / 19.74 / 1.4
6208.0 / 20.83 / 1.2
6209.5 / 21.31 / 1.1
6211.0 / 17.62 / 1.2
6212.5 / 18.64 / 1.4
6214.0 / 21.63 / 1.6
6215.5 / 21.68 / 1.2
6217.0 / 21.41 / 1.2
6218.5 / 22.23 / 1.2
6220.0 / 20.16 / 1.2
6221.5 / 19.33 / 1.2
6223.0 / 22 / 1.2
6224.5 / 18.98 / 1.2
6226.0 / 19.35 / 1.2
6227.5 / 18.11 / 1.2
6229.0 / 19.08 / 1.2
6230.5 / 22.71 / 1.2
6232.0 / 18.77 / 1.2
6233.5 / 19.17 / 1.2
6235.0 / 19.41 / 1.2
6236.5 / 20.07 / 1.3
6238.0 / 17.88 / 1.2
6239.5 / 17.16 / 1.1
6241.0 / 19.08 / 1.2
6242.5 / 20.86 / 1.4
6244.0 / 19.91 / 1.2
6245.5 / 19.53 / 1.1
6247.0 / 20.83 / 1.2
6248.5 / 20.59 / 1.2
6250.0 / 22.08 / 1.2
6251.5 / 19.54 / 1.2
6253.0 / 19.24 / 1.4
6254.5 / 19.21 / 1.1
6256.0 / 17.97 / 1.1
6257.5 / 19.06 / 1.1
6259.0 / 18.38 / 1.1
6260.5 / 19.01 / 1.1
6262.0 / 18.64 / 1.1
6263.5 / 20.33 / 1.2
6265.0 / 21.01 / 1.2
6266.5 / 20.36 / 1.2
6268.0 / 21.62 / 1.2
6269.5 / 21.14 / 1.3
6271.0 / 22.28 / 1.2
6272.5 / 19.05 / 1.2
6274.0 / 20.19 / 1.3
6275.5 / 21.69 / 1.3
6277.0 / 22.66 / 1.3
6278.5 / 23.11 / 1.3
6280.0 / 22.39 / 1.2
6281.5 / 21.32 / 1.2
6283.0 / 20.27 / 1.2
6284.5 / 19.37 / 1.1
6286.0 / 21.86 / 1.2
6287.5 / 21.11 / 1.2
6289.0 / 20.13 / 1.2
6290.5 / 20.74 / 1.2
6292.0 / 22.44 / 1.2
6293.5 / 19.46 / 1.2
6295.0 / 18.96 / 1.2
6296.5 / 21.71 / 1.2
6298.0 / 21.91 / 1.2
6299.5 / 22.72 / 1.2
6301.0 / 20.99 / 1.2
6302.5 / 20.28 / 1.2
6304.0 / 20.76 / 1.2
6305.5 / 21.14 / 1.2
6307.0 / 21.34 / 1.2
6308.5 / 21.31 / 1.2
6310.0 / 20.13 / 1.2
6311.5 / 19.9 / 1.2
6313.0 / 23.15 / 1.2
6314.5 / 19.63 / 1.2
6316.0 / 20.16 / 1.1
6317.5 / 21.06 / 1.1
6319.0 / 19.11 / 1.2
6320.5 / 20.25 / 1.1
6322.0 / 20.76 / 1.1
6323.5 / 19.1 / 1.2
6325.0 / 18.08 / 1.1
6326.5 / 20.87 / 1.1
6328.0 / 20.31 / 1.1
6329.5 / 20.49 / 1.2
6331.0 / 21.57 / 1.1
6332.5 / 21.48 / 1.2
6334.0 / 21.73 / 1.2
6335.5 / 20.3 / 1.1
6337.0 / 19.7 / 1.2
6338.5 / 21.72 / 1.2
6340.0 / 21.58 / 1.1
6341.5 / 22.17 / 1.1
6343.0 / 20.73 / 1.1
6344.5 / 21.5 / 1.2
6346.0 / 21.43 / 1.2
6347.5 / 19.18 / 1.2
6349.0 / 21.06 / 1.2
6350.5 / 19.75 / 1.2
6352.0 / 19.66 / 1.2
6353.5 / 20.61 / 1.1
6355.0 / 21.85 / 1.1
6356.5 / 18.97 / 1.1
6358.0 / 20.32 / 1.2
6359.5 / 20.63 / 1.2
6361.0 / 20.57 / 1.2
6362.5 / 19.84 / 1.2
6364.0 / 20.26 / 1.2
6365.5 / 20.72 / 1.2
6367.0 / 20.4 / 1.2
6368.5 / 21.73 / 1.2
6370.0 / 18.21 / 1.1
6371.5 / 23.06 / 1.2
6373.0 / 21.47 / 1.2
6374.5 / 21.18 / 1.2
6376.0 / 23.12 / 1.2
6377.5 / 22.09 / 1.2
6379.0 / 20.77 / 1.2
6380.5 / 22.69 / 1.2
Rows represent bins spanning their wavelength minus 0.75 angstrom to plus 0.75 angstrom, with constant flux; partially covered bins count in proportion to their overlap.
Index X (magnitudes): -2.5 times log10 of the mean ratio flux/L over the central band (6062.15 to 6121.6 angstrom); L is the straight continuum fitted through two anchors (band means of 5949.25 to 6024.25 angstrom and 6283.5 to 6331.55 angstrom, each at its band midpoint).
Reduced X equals -0.04 mag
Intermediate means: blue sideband 21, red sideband 20.6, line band 21.7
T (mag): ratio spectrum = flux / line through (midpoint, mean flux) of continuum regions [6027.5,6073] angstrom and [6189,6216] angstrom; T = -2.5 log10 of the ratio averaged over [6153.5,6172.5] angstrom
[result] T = 0.03 mag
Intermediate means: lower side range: 21.8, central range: 20.2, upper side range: 20.5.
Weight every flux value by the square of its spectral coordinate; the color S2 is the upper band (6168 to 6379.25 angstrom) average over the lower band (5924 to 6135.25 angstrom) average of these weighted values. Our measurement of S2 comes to 1.05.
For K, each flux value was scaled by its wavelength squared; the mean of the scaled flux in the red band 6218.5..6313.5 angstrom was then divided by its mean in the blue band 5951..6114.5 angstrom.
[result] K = 1.0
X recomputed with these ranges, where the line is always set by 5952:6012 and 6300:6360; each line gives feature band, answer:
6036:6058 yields -0.05 mag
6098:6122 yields -0.02 mag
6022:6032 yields 0.04 mag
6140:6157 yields -0.06 mag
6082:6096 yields -0.04 mag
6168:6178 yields -0.03 mag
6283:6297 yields 0.00 mag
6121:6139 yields 0.03 mag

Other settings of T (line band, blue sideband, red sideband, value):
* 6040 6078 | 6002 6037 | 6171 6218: -0.06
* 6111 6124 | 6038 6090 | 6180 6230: 0.01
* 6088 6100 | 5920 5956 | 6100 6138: -0.01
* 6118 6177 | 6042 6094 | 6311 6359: 0.03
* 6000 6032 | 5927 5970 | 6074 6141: 0.01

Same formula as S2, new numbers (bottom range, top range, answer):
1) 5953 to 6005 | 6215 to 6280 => 1.04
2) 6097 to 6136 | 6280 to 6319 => 1.06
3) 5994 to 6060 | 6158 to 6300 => 1.02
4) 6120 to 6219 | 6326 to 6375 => 1.06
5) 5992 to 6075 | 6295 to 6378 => 1.07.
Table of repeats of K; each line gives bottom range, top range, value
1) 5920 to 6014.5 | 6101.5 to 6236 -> 1.06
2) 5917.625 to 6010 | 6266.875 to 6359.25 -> 1.12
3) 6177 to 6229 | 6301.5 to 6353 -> 1.05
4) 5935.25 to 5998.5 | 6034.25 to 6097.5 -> 1.08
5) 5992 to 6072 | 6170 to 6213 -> 1.02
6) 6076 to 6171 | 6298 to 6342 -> 1.04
